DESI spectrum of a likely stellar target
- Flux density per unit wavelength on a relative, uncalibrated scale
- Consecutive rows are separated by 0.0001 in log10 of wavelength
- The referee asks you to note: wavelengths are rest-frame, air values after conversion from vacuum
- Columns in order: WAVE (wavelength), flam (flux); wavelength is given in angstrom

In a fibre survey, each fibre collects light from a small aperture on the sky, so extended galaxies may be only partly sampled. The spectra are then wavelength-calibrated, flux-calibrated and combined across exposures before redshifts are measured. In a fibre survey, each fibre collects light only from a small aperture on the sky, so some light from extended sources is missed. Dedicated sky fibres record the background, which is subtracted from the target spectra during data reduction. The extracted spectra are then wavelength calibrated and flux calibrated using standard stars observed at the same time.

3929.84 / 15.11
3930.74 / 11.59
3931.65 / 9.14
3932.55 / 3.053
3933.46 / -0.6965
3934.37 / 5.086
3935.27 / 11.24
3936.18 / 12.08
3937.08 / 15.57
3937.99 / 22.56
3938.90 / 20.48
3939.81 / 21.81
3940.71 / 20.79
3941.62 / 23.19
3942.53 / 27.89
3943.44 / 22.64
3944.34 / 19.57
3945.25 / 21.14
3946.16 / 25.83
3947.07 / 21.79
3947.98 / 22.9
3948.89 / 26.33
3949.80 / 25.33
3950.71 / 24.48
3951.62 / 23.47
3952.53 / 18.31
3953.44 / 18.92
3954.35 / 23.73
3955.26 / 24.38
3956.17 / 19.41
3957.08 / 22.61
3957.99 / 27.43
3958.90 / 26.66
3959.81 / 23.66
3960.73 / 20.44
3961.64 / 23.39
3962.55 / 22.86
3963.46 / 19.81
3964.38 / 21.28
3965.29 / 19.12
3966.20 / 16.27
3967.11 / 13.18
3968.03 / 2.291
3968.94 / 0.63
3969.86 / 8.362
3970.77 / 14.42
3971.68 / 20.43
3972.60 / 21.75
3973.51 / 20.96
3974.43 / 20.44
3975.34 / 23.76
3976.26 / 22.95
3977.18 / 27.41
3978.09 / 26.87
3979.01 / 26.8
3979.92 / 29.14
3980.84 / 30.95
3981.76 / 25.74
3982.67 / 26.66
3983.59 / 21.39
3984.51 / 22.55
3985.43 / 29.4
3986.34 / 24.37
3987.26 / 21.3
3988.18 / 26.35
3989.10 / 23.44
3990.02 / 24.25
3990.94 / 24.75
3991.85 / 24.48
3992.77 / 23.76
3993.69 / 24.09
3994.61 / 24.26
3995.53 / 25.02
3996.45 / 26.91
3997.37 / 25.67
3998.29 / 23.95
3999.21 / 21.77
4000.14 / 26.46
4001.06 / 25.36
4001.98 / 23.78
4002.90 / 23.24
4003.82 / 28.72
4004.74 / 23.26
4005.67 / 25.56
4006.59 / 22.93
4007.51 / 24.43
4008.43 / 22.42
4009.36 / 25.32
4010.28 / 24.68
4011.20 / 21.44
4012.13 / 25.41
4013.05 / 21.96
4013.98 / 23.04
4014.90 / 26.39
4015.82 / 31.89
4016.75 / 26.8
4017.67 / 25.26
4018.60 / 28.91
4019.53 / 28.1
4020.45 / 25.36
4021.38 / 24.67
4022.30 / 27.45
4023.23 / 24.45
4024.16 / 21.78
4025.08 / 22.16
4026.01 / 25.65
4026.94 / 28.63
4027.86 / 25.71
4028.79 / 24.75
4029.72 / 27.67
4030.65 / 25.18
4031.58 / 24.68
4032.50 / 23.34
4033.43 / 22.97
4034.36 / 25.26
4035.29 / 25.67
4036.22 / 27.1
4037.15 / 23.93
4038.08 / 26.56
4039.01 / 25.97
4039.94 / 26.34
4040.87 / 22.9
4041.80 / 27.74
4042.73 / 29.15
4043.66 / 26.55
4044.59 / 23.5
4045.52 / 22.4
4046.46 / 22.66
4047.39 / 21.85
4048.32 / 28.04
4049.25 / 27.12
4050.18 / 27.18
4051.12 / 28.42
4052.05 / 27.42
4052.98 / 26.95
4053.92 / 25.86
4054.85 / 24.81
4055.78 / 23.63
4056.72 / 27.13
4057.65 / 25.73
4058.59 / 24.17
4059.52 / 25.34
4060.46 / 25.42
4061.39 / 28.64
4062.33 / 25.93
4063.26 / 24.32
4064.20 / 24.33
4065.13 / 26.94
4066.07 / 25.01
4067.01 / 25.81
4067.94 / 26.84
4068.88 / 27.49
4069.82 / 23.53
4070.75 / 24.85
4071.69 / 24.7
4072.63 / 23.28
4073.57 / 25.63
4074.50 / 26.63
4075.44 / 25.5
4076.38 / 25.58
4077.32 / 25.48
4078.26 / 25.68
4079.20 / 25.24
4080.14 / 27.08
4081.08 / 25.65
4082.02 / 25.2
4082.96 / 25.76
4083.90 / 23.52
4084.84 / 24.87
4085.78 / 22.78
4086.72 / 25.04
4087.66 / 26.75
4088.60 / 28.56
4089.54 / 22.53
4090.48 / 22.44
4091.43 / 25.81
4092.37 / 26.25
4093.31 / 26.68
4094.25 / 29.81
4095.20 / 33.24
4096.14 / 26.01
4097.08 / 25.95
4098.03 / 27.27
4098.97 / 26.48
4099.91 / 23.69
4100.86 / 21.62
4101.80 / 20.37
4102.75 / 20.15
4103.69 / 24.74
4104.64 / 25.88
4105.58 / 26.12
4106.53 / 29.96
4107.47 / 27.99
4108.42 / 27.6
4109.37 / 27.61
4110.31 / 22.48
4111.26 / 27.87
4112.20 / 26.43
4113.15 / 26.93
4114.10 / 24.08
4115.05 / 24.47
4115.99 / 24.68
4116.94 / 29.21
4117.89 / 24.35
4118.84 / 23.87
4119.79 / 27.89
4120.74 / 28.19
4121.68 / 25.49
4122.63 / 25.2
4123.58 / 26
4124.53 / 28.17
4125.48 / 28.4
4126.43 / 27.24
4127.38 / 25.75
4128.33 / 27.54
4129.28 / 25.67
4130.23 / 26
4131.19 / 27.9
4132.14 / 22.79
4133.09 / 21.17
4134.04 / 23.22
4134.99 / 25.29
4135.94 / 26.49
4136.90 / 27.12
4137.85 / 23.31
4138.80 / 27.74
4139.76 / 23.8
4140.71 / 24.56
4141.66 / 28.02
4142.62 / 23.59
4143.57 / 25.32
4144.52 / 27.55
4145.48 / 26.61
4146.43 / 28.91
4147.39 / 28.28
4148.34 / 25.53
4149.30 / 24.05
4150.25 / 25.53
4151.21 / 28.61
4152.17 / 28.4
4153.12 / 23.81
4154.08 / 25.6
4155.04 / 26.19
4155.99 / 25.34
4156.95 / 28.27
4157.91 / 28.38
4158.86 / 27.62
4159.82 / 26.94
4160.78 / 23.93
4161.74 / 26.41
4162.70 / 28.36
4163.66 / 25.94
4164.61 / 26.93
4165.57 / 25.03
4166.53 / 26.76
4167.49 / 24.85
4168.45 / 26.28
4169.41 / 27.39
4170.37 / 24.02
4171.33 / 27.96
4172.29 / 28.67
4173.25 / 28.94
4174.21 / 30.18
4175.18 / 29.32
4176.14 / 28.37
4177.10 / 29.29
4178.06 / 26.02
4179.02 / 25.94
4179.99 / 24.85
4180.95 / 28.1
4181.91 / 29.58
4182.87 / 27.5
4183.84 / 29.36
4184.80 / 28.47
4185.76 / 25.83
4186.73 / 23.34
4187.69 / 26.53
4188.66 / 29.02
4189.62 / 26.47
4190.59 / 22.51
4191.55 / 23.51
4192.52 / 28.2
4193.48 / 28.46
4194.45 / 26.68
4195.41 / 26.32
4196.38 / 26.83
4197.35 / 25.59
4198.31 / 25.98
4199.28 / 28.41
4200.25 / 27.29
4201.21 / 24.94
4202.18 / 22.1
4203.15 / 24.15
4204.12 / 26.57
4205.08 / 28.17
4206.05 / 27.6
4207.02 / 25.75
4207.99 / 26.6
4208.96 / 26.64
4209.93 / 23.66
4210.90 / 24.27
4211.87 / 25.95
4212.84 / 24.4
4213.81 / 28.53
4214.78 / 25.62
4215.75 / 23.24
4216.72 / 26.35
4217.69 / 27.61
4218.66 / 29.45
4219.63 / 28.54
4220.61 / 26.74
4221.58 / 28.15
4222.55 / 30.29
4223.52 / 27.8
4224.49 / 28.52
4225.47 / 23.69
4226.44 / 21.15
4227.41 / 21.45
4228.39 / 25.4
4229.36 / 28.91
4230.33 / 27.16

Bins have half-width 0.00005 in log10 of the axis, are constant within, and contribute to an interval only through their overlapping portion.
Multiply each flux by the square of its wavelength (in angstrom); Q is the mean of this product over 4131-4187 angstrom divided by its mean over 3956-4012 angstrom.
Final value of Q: 1.27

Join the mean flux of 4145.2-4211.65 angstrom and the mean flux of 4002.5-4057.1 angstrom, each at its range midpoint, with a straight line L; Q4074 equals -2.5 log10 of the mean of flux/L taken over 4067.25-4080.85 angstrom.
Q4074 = 0.01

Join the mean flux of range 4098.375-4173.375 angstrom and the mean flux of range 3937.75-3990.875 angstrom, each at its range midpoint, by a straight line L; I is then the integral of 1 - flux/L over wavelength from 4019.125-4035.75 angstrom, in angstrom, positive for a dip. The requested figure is -1.2 angstrom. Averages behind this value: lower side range 22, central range 25.2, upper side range 26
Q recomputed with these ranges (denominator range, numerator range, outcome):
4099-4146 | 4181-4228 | 1.07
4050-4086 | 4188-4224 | 1.10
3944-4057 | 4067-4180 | 1.16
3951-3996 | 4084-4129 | 1.26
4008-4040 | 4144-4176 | 1.13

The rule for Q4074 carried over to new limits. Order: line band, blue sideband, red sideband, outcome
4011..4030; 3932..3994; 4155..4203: -0.15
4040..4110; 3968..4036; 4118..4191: -0.02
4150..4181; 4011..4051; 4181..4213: -0.03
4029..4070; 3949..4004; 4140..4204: -0.07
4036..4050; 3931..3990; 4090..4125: -0.09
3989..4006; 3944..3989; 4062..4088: -0.09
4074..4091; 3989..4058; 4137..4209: 0.02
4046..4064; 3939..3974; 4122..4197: -0.11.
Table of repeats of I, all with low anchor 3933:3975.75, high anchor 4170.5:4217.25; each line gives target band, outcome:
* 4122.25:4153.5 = -1.4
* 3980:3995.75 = -3.6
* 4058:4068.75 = -1.5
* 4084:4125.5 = -3.4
